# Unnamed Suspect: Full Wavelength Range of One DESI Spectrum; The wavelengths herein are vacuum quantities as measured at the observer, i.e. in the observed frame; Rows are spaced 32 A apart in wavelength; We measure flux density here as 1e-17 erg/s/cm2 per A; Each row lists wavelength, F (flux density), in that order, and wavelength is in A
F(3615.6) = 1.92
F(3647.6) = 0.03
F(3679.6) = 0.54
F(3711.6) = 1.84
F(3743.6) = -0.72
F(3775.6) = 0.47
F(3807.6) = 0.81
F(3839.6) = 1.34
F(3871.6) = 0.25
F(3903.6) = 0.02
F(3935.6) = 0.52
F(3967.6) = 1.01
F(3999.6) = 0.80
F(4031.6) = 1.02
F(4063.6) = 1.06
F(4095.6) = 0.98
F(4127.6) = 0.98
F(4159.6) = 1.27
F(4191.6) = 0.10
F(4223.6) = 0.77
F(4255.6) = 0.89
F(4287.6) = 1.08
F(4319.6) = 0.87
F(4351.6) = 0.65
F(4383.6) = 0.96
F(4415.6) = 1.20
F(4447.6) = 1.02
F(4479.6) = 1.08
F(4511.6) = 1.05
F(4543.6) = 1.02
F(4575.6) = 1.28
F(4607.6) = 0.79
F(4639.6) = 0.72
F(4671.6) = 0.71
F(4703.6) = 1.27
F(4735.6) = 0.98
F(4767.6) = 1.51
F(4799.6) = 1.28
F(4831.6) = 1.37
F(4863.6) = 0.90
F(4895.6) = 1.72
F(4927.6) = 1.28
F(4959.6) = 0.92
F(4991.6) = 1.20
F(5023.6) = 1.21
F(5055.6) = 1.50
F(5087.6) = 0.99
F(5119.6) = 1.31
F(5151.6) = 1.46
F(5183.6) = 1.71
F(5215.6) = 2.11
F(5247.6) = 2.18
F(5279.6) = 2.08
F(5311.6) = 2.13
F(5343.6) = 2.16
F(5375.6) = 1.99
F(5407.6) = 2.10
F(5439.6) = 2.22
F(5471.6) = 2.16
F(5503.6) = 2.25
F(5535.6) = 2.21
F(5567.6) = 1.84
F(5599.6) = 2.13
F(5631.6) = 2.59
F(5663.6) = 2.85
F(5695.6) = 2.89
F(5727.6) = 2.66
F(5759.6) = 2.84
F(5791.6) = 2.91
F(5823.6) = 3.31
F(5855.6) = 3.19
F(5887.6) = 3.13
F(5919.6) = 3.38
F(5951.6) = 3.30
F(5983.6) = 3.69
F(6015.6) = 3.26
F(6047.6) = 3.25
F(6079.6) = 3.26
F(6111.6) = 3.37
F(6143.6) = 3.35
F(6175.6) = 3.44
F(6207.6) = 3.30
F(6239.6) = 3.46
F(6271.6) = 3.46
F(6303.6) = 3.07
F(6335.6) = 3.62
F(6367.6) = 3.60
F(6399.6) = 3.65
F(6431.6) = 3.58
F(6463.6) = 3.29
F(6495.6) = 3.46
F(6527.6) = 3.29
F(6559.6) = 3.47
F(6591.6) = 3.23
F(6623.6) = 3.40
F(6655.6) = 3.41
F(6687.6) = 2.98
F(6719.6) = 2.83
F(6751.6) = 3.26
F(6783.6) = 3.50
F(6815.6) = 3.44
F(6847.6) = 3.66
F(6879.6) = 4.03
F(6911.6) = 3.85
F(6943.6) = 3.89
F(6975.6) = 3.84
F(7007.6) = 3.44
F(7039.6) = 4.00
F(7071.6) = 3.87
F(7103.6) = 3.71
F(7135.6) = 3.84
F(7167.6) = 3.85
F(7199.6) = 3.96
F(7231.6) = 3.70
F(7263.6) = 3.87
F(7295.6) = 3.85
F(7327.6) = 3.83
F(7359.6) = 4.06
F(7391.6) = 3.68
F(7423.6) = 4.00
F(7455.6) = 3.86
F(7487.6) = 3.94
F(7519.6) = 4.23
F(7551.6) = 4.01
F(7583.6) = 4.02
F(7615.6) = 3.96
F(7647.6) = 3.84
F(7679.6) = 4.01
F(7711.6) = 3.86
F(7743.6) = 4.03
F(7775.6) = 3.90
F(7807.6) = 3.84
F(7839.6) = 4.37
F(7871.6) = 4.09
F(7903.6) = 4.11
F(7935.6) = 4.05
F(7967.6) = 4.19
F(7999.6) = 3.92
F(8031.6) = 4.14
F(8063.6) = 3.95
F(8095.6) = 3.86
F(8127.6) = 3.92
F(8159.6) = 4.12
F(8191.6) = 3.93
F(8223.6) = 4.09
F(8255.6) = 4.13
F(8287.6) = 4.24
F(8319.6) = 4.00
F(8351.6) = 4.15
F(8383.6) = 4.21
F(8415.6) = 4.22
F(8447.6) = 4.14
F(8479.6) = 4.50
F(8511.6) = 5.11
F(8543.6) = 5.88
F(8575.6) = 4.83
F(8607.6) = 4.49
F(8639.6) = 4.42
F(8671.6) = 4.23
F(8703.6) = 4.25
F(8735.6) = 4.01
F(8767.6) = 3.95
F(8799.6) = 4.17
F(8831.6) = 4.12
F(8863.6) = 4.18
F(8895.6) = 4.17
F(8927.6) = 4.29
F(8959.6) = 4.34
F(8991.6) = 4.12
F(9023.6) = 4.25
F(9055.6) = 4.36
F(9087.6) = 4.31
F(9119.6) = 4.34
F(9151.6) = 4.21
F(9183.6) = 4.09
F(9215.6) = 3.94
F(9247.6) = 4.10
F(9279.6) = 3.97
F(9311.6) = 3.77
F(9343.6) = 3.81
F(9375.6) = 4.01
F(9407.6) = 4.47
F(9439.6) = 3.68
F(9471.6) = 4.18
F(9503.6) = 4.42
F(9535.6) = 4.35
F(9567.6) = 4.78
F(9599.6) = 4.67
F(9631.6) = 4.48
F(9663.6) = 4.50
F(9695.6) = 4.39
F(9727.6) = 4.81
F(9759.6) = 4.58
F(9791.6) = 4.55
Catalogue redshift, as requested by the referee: 0.30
